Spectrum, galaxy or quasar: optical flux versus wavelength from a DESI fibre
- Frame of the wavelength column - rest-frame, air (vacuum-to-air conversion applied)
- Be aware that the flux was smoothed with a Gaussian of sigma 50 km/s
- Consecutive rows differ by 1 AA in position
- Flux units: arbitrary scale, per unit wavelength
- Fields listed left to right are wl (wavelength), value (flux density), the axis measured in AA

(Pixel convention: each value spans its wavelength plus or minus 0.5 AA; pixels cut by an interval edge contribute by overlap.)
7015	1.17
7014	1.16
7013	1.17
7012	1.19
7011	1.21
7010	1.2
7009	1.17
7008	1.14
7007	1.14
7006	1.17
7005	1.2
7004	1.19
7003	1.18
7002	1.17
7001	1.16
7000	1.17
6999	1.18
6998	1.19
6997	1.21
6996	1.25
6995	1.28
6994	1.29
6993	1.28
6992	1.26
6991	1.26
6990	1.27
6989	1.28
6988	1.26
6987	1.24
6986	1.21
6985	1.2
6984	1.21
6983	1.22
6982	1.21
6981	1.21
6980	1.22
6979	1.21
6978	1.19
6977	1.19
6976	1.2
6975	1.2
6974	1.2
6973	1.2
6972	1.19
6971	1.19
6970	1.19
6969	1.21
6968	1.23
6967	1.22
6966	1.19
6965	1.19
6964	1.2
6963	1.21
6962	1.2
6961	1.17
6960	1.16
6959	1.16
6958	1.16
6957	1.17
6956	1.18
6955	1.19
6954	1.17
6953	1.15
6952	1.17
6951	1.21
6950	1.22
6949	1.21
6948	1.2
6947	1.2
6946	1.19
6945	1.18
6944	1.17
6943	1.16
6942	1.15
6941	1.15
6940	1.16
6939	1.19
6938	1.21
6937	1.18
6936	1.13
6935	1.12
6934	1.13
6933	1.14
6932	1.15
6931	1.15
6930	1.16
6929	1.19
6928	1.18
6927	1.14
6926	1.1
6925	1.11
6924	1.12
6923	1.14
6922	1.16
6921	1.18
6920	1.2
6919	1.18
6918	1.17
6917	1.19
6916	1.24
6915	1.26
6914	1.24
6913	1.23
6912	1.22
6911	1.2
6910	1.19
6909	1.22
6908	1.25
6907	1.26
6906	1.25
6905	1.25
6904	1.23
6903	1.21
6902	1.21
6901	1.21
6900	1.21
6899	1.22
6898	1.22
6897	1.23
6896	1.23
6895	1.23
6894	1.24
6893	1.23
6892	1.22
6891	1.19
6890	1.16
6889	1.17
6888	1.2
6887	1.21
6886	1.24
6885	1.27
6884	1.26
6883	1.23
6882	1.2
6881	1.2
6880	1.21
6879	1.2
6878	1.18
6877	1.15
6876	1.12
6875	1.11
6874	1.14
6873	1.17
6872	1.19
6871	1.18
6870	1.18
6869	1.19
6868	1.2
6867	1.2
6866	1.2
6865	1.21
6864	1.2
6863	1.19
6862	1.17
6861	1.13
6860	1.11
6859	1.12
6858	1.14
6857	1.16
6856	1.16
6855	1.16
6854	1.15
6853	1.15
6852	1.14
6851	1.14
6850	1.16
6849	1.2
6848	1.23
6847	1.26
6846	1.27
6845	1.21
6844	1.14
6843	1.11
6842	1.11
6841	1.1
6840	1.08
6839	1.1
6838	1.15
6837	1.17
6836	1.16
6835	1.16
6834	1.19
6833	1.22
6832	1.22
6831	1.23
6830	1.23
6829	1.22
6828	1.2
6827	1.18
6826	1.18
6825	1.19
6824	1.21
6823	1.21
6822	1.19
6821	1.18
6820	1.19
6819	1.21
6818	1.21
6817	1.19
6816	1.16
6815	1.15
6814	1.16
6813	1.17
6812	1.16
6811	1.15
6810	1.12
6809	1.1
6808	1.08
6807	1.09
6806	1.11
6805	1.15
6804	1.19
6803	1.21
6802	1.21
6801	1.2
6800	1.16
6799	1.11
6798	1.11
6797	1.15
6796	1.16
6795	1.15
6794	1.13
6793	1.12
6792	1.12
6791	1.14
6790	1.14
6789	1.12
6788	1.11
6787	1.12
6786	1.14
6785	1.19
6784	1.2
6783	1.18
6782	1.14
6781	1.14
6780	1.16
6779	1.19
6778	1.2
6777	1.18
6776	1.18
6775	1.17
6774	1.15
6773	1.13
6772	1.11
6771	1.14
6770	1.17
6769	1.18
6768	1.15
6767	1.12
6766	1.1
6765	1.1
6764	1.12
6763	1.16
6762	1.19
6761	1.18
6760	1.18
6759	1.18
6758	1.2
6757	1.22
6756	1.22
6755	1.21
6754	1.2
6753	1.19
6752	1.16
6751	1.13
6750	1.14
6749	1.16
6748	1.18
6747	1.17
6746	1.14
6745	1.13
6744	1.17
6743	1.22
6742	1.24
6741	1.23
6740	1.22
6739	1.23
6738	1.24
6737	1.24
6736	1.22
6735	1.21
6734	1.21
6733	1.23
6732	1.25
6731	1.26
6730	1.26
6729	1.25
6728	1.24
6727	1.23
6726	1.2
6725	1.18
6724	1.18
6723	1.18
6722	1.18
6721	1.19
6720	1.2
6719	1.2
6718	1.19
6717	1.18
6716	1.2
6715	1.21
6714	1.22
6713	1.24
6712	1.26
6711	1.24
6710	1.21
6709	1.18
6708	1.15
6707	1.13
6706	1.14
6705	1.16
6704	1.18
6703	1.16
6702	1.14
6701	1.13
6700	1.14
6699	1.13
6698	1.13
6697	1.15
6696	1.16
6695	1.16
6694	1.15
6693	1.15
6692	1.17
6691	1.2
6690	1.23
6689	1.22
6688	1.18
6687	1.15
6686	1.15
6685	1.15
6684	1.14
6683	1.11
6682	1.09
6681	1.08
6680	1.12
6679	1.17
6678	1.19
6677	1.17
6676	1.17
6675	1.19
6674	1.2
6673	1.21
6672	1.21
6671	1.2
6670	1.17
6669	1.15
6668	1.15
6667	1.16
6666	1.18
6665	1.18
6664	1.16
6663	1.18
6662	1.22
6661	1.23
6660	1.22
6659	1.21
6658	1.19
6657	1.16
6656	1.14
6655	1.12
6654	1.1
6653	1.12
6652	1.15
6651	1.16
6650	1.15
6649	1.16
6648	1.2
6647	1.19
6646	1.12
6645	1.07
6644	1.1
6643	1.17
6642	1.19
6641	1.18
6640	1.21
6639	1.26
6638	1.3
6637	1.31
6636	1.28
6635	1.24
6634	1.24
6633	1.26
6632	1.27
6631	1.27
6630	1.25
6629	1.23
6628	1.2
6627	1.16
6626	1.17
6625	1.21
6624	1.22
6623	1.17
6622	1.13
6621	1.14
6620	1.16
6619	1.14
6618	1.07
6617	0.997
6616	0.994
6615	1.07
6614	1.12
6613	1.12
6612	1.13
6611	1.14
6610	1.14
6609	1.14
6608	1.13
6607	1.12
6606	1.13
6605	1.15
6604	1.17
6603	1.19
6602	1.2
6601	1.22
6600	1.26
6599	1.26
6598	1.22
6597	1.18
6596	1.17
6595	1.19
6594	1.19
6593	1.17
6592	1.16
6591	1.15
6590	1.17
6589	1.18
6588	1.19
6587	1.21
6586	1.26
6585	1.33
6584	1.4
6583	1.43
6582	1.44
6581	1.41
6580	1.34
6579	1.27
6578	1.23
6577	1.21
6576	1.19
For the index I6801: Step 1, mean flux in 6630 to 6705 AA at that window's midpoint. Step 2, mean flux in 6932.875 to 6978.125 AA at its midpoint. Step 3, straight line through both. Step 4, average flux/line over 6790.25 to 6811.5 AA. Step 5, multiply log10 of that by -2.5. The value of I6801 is 0.04 mag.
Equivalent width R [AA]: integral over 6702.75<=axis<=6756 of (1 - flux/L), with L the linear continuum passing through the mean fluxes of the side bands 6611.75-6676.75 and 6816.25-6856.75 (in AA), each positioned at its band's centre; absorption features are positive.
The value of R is -1.0 AA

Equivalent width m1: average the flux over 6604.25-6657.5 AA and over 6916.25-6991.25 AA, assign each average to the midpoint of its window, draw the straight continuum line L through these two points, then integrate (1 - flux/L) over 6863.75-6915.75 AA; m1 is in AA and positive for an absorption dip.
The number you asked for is -1.2 AA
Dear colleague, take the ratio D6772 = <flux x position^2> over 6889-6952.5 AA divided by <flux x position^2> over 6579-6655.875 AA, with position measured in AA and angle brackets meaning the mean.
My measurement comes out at 1.09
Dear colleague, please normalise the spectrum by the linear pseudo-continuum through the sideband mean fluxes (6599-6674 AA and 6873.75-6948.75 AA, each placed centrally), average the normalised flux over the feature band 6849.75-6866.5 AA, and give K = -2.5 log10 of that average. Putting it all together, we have 0.03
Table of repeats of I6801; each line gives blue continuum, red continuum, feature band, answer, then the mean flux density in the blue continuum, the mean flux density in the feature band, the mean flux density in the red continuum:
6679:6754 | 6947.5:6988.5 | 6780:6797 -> 0.04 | 1.18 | 1.14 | 1.2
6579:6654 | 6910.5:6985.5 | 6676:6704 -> 0.04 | 1.19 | 1.15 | 1.18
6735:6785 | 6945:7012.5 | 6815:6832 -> -0.01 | 1.18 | 1.2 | 1.2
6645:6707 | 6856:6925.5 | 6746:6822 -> 0.02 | 1.16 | 1.16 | 1.2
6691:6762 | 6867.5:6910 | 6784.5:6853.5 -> 0.03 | 1.19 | 1.16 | 1.21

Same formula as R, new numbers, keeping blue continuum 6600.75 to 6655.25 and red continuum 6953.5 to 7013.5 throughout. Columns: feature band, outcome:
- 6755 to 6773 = 0.3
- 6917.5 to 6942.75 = 0.9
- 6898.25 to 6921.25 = -0.4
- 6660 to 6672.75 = -0.1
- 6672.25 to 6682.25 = 0.1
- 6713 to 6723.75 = -0.2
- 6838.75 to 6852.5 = 0.3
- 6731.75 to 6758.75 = -0.4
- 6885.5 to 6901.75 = -0.3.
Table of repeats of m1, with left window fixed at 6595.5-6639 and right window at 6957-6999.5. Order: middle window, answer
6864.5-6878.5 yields 0.4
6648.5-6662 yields 0.2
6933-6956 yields 0.7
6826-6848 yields 0.4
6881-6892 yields -0.1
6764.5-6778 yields 0.5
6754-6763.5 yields 0.0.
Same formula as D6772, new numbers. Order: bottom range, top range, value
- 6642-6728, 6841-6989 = 1.09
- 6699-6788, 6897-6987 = 1.07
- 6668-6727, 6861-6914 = 1.09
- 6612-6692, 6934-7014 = 1.12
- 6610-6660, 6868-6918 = 1.11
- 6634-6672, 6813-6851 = 1.05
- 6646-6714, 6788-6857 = 1.04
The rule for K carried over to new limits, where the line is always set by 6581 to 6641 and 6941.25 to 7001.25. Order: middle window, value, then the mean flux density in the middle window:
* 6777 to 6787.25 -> 0.03 mag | 1.17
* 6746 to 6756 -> 0.03 mag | 1.17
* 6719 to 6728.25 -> 0.00 mag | 1.2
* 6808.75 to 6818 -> 0.04 mag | 1.16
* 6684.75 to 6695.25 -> 0.02 mag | 1.17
